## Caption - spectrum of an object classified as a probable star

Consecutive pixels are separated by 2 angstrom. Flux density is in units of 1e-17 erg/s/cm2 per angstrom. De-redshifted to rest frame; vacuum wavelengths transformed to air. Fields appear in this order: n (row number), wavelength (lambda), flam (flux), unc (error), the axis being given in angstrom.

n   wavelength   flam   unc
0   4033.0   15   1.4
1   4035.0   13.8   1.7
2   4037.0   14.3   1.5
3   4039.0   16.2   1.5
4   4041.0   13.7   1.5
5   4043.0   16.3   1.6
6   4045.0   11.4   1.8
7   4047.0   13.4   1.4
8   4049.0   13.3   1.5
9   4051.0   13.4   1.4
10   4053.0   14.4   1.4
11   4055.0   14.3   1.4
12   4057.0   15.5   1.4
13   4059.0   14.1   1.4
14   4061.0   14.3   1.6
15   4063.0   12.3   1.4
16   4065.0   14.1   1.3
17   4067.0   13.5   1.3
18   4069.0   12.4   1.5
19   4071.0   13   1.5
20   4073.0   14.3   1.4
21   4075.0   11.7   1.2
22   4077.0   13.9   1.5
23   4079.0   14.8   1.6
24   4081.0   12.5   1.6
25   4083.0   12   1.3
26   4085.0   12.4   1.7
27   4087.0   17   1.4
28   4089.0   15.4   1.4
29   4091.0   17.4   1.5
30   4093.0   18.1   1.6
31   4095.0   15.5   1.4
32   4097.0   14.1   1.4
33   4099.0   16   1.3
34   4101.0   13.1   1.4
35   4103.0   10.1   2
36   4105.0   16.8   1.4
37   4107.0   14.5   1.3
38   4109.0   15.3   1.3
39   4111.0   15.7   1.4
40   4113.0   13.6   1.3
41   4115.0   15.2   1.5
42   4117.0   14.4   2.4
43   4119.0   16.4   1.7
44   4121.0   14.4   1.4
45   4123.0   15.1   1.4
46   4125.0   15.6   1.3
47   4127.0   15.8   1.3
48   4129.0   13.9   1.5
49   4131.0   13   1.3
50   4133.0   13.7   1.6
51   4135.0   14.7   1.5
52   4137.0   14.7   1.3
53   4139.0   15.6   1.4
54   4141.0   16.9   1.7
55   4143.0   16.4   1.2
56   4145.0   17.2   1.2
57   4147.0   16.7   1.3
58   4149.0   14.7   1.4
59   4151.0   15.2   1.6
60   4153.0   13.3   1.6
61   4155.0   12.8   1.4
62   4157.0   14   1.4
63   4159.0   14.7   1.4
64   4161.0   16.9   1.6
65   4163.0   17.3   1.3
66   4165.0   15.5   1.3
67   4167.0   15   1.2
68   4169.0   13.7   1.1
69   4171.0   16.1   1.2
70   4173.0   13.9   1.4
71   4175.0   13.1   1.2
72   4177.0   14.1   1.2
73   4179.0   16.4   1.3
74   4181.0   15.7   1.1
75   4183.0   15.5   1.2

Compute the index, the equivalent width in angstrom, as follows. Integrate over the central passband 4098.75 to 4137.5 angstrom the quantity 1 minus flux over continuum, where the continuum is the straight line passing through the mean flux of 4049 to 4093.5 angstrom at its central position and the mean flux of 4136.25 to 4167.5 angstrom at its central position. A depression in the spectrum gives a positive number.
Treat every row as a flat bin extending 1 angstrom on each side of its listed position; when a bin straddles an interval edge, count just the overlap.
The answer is 0.8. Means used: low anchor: 14.1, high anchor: 15.4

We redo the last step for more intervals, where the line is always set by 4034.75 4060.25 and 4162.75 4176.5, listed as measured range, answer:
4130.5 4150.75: -1.1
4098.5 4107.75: 0.3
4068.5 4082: 1.0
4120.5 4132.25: 0.0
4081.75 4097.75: -0.9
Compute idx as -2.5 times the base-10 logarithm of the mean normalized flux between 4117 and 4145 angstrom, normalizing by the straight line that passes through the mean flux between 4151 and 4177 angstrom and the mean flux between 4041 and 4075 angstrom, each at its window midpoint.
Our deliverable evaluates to -0.06 mag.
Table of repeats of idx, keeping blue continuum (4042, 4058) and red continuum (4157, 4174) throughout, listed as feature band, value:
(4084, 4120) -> -0.034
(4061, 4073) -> 0.073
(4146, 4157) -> 0.048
